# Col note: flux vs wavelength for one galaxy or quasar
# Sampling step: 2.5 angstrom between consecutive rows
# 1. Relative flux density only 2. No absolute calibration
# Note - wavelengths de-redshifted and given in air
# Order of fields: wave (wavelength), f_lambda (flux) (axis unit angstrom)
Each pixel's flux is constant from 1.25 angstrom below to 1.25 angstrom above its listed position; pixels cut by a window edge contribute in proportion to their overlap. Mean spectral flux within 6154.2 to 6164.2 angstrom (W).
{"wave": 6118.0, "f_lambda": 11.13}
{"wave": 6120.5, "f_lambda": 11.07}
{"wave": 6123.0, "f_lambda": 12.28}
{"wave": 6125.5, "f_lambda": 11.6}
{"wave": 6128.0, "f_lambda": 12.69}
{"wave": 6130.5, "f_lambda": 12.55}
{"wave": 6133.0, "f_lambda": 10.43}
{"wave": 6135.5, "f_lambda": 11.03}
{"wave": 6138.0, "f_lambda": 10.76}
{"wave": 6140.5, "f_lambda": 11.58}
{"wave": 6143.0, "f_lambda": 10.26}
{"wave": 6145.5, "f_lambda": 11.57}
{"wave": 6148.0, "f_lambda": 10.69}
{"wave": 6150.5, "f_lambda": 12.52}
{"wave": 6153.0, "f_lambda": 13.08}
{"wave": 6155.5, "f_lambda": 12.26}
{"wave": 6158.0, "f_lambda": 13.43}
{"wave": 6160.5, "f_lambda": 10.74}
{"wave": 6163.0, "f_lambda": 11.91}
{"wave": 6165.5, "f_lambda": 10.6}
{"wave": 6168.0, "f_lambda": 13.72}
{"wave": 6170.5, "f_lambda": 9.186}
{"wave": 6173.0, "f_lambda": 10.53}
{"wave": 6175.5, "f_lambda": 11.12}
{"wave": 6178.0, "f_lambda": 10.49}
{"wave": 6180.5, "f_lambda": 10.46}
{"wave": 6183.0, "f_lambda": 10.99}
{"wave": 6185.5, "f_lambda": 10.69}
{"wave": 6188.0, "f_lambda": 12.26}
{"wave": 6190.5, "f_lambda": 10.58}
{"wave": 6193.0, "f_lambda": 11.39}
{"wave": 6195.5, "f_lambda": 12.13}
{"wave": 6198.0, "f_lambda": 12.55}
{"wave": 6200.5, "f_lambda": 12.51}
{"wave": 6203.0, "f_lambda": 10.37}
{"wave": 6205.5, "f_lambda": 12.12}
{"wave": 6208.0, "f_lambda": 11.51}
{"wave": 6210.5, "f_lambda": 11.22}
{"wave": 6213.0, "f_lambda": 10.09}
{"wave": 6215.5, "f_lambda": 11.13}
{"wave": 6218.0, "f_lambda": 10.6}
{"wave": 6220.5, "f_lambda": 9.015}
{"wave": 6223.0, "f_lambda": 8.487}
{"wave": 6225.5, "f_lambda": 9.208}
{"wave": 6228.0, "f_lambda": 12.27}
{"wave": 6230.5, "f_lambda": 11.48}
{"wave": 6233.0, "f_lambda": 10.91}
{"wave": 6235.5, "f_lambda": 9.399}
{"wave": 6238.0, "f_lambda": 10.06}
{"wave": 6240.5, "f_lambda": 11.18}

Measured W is 12.1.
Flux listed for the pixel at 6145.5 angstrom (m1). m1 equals 11.57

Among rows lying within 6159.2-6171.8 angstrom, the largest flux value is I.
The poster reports 13.72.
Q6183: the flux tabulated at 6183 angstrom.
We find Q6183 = 10.99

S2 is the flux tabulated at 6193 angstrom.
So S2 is 11.39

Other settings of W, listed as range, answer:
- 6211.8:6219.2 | 10.6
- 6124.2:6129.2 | 12.1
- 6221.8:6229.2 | 9.98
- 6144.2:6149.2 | 11.1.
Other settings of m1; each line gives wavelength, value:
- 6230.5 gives 11.48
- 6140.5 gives 11.58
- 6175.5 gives 11.12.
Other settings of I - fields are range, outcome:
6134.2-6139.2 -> 11.03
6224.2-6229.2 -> 12.27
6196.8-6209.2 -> 12.55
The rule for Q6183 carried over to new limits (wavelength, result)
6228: 12.27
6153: 13.08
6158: 13.43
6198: 12.55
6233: 10.91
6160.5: 10.74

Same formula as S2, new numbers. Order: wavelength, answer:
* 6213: 10.09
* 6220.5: 9.015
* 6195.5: 12.13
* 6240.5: 11.18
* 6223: 8.487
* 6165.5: 10.6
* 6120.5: 11.07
